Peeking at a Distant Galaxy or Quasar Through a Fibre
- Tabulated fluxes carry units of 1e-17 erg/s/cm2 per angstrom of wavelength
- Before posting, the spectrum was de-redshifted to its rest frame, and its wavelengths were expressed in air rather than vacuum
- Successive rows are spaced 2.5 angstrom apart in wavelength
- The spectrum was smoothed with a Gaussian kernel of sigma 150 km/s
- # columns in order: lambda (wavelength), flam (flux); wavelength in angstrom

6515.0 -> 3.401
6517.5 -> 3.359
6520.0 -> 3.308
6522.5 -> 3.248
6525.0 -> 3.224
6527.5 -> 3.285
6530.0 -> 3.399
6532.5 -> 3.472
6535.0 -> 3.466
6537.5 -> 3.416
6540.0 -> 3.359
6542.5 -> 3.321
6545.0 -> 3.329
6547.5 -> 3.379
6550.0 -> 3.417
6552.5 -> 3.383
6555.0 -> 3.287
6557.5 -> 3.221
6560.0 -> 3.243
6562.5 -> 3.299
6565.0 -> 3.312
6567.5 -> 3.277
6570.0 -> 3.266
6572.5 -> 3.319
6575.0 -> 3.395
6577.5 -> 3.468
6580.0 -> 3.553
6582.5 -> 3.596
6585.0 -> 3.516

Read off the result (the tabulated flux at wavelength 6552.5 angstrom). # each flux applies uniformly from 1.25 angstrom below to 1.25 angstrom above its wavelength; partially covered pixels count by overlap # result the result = 3.383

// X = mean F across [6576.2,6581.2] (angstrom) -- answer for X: 3.51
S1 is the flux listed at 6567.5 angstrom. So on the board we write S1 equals 3.277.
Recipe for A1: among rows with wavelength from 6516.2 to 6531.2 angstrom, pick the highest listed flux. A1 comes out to 3.399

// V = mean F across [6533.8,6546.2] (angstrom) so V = 3.38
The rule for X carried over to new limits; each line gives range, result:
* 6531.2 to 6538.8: 3.45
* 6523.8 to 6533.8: 3.35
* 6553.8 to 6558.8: 3.25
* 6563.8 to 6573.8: 3.29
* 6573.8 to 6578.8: 3.43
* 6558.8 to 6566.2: 3.28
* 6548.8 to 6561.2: 3.31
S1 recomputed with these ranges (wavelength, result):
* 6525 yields 3.224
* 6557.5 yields 3.221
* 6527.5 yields 3.285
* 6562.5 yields 3.299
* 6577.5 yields 3.468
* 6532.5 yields 3.472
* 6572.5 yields 3.319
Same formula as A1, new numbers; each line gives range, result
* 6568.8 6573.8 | 3.319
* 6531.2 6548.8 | 3.472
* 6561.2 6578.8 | 3.468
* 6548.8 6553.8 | 3.417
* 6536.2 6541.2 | 3.416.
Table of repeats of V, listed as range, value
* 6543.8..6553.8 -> 3.38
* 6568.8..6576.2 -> 3.33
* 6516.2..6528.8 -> 3.29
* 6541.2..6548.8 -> 3.34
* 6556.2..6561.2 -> 3.23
